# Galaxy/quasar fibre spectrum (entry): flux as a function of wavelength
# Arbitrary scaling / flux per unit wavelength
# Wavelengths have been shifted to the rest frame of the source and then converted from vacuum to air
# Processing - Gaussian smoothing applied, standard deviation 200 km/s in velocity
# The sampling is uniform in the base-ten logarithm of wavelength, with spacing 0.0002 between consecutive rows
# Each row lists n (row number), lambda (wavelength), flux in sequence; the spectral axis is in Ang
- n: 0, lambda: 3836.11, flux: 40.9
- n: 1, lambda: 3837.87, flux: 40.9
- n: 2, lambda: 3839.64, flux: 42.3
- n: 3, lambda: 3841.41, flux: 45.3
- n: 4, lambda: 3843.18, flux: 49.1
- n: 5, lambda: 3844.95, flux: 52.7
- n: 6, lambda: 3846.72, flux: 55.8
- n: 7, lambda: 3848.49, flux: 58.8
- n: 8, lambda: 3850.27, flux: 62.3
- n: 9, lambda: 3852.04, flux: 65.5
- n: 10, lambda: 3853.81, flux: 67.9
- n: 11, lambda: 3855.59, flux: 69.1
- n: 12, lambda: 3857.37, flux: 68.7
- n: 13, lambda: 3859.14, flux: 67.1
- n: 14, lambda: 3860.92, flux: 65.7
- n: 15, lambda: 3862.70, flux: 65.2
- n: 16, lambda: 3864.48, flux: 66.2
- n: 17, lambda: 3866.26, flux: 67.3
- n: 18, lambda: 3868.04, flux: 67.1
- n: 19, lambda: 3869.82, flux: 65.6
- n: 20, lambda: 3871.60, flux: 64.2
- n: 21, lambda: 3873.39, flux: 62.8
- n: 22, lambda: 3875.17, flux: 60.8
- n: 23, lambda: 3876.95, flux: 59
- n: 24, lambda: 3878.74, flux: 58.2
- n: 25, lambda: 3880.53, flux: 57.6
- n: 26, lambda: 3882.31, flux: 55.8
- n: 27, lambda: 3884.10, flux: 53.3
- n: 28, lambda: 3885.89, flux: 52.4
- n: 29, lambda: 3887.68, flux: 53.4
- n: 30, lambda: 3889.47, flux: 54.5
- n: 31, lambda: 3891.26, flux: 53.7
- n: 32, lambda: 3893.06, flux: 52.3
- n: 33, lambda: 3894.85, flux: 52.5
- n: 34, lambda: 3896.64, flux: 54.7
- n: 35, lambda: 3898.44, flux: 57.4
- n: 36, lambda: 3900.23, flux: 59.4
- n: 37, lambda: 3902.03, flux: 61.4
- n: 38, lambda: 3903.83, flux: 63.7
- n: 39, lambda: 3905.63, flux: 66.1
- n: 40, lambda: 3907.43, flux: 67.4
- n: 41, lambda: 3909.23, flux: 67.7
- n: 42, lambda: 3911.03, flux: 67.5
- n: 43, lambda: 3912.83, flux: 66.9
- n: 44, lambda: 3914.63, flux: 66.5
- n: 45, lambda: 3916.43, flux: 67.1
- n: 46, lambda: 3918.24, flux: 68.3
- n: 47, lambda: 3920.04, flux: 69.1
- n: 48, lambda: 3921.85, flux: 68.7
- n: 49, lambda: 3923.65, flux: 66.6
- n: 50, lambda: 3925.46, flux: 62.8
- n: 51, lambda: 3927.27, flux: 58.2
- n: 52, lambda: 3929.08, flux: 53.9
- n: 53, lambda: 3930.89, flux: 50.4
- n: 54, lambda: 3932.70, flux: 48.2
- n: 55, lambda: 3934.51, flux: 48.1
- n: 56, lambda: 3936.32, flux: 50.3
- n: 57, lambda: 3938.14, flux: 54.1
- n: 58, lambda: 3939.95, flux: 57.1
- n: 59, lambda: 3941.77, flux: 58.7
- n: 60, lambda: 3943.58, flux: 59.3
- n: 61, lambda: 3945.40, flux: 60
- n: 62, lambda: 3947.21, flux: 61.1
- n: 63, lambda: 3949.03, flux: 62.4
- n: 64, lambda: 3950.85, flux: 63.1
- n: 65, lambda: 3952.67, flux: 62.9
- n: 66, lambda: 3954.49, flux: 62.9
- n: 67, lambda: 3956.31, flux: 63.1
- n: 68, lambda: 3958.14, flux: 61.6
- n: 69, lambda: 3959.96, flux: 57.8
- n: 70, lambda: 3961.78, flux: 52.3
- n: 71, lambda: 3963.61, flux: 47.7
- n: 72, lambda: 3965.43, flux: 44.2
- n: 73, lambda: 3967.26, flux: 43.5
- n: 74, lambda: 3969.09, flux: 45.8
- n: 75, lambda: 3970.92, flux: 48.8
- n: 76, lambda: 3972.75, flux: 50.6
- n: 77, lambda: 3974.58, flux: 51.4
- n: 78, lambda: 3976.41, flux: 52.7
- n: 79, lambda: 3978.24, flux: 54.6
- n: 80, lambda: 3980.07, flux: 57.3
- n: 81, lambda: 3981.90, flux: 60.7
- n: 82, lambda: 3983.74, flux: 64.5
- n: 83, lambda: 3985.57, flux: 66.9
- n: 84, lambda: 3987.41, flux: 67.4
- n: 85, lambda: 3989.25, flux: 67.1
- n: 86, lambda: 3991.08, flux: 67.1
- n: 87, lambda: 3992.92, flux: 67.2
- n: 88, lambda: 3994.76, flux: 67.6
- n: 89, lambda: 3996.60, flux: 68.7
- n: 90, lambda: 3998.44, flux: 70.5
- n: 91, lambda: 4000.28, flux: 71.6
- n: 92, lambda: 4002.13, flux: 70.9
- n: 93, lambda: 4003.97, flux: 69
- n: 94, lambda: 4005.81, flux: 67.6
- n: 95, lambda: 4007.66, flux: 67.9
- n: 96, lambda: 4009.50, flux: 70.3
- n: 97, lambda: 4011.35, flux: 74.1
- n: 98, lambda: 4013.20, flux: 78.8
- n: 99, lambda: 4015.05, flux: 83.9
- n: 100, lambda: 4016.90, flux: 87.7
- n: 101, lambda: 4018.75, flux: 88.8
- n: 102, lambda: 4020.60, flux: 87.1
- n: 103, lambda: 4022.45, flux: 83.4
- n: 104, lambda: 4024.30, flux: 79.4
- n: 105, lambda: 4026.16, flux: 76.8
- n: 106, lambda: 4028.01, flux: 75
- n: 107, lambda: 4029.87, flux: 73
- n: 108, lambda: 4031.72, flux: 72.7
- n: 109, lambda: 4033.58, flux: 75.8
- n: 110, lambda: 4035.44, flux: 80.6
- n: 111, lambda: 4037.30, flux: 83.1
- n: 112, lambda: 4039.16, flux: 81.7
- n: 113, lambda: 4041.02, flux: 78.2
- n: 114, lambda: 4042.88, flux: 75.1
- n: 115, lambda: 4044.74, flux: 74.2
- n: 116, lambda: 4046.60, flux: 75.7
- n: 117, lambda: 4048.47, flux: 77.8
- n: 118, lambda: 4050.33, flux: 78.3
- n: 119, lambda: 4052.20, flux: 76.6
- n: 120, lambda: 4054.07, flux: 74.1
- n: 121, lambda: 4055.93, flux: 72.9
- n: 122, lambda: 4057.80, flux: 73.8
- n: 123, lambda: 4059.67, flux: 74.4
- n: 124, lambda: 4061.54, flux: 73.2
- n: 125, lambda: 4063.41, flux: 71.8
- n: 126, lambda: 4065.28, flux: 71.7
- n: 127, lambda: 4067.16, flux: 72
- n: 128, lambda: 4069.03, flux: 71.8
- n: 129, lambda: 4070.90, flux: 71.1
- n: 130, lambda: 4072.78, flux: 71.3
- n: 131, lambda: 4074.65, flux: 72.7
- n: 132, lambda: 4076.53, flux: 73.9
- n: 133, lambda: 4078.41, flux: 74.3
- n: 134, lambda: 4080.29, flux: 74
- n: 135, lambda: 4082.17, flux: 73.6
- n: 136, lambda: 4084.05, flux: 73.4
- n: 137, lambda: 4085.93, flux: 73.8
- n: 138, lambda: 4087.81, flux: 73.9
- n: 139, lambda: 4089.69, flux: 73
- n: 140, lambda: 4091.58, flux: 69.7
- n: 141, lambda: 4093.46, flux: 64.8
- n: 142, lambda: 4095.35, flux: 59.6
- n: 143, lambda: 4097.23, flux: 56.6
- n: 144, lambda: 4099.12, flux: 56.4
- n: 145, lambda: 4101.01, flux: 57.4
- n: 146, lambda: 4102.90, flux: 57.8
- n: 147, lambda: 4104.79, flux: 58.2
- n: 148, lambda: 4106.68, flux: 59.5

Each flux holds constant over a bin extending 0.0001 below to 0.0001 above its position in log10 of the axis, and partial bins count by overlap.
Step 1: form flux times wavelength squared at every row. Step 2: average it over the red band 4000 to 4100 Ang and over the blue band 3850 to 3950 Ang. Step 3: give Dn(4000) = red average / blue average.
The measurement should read 1.31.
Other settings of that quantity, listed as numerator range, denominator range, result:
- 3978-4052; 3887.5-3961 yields 1.28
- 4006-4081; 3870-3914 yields 1.38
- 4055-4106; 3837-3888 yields 1.30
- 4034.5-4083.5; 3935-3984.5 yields 1.41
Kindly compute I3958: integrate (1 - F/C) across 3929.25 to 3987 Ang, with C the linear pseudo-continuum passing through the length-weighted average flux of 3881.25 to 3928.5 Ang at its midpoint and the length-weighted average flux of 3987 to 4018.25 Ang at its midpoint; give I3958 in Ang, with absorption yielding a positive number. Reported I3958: 9.7 Ang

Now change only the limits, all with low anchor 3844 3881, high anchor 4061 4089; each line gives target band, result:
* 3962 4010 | 5.75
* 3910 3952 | 3.75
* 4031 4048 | -1.50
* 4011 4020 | -1.69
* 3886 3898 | 2.04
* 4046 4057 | -0.63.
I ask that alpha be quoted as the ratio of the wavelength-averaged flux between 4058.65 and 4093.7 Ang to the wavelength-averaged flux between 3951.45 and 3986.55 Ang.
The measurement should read 1.3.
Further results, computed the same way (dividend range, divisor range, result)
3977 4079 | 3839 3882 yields 1.20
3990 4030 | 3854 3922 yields 1.20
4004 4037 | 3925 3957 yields 1.35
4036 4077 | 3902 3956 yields 1.22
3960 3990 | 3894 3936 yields 0.89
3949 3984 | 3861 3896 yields 0.93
